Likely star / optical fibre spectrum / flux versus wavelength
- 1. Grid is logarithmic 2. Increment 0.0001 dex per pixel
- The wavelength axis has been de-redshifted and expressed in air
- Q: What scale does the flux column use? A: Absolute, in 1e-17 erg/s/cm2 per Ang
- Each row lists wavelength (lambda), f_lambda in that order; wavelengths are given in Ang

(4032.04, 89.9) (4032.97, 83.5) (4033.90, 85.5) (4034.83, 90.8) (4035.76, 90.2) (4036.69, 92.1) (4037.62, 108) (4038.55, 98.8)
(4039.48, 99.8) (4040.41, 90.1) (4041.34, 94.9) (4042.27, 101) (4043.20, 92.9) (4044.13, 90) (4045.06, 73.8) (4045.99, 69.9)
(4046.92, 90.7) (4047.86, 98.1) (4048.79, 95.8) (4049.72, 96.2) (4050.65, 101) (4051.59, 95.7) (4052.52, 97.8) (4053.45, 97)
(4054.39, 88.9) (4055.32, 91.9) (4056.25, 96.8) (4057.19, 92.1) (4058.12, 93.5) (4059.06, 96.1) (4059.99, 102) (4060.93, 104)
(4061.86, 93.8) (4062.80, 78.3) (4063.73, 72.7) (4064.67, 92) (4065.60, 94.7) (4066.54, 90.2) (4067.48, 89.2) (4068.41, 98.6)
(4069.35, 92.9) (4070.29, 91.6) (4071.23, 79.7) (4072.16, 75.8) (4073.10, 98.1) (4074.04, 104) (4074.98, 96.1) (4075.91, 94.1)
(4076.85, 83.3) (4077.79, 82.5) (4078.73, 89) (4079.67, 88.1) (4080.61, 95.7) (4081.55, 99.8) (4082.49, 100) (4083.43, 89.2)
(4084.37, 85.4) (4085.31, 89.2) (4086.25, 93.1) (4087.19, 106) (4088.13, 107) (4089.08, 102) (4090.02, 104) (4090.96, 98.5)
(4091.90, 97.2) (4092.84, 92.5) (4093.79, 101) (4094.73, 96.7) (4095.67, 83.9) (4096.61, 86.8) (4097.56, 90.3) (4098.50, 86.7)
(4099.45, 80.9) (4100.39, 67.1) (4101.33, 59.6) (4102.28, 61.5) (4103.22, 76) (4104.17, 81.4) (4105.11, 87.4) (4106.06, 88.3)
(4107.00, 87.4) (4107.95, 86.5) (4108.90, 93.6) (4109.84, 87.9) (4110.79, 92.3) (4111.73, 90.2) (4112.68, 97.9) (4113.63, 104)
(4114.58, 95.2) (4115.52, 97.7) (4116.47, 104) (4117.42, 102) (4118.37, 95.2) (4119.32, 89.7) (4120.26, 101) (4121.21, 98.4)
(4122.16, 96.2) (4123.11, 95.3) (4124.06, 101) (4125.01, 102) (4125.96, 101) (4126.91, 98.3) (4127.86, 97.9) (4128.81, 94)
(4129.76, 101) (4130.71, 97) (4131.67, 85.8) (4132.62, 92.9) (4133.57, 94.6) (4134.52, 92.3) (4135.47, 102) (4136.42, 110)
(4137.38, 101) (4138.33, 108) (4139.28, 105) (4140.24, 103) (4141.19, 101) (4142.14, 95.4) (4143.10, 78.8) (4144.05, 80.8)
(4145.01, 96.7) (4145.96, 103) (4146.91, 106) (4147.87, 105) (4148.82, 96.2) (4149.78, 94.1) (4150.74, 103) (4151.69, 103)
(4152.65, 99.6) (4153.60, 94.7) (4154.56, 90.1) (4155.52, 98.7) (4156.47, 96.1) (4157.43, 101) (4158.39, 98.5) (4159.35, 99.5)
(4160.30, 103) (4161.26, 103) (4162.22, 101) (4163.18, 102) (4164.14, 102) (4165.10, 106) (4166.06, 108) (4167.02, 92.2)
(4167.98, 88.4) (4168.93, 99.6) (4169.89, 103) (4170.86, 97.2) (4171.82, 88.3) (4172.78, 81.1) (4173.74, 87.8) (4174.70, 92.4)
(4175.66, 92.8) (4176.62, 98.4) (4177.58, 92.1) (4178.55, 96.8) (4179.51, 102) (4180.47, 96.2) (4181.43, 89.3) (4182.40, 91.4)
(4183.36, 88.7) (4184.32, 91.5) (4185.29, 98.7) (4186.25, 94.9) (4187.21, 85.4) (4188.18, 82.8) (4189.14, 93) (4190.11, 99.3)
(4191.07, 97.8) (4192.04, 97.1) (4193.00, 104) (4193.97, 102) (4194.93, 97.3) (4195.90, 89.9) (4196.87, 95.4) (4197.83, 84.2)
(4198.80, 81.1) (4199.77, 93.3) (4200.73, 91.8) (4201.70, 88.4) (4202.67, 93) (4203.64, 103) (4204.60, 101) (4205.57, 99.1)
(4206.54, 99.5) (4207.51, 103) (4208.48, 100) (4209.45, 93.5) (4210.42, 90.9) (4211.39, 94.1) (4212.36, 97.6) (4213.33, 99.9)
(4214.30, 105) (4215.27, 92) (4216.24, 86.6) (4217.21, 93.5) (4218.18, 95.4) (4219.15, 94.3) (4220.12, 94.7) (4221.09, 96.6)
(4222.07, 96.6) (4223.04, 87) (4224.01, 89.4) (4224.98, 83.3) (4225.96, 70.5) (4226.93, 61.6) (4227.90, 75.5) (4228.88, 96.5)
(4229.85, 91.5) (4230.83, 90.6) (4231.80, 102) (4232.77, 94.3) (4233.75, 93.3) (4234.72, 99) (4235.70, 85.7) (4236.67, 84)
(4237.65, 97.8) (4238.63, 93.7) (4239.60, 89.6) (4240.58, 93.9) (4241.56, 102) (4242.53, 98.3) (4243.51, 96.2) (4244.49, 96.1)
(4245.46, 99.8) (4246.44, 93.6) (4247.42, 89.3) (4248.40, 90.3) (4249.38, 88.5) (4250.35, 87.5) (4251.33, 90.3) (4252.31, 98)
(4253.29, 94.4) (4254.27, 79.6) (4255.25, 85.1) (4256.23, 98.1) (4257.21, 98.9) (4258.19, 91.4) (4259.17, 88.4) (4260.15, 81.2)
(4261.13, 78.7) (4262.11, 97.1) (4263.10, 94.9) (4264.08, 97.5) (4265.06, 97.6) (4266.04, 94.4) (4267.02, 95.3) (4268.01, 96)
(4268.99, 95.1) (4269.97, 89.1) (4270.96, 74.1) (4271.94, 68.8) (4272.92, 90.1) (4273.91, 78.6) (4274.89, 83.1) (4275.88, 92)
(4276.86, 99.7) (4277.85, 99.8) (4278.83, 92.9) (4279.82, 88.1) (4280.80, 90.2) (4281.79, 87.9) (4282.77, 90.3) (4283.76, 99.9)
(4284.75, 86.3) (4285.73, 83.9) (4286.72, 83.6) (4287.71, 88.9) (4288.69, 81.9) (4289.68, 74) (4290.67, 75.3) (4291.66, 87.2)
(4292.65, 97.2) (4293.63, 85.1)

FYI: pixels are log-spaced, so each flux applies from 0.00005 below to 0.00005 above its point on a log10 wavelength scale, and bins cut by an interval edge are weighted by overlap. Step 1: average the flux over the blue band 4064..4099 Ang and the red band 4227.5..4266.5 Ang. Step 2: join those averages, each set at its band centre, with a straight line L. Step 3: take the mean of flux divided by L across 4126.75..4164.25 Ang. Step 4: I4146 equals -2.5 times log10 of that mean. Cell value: -0.06 mag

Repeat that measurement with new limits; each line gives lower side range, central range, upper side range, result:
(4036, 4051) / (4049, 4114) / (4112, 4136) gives 0.05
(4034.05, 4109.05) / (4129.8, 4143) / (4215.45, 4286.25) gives -0.09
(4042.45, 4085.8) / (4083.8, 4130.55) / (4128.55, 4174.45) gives 0.02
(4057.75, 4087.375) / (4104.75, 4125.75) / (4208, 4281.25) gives -0.04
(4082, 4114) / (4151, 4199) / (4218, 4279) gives -0.06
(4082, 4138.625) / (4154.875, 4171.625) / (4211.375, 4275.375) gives -0.08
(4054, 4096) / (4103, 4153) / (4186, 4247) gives -0.04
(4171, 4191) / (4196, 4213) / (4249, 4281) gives -0.03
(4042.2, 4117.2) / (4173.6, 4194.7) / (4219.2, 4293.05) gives -0.05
